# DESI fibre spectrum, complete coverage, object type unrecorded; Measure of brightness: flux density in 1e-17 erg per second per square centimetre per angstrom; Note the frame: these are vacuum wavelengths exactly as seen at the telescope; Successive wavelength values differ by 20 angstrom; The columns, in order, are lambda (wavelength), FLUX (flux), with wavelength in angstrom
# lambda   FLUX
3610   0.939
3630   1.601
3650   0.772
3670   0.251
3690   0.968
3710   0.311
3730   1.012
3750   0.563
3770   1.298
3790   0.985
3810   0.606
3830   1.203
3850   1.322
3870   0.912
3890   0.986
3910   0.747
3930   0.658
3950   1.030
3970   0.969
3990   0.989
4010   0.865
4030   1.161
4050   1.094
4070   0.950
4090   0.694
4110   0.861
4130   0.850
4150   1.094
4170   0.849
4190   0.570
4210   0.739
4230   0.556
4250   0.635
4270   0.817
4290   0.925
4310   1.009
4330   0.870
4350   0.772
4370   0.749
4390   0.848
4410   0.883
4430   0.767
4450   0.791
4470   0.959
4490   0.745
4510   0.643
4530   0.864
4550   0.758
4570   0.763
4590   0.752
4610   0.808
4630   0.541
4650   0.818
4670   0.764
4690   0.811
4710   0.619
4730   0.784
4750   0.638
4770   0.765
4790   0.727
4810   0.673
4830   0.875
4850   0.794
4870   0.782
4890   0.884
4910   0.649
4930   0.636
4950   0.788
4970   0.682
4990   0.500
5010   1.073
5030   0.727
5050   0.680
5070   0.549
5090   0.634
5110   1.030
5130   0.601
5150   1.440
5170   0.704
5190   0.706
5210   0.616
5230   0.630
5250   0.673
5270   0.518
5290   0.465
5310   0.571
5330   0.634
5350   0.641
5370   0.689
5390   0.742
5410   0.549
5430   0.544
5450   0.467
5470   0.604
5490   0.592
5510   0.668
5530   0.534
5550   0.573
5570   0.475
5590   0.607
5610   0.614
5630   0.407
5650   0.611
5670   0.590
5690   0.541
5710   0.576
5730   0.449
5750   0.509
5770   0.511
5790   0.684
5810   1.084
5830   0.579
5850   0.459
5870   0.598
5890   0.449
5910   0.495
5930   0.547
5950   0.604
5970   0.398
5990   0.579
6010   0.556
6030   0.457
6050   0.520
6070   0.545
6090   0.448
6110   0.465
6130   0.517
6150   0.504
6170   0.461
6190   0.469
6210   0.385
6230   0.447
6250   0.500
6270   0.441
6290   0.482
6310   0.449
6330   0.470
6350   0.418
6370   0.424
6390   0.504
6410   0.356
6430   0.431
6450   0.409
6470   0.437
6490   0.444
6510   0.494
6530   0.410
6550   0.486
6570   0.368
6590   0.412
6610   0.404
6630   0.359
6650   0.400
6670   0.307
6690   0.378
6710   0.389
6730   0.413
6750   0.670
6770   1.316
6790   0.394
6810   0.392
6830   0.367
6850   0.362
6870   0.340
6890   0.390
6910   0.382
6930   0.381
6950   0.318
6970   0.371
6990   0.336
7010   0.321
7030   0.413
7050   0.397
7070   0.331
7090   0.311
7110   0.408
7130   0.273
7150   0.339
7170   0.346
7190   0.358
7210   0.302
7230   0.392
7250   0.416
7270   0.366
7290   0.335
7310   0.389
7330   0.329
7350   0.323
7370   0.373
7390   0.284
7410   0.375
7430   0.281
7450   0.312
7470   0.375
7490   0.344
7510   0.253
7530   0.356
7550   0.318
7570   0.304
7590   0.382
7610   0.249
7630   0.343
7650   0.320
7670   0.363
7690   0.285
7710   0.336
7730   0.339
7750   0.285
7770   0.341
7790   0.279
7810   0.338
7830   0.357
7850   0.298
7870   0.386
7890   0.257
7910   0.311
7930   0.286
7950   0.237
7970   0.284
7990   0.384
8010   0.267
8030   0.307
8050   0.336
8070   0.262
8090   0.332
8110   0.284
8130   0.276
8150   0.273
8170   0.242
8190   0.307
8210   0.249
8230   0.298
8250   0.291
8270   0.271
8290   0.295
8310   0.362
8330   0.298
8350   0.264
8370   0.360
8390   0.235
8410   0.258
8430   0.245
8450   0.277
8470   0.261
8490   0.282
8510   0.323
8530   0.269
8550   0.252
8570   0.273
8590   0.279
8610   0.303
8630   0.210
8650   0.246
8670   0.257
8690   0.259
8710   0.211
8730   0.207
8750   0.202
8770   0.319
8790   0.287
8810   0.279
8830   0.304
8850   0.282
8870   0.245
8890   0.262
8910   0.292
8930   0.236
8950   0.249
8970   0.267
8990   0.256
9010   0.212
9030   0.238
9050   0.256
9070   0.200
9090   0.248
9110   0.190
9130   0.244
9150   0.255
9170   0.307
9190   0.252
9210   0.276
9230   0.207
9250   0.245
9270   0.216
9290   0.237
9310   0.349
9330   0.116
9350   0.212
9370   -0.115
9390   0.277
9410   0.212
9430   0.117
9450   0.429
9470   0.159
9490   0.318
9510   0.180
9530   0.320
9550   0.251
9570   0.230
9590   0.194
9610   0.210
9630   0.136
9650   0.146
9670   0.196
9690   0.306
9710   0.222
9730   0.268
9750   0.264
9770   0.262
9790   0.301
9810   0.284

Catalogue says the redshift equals 0.03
